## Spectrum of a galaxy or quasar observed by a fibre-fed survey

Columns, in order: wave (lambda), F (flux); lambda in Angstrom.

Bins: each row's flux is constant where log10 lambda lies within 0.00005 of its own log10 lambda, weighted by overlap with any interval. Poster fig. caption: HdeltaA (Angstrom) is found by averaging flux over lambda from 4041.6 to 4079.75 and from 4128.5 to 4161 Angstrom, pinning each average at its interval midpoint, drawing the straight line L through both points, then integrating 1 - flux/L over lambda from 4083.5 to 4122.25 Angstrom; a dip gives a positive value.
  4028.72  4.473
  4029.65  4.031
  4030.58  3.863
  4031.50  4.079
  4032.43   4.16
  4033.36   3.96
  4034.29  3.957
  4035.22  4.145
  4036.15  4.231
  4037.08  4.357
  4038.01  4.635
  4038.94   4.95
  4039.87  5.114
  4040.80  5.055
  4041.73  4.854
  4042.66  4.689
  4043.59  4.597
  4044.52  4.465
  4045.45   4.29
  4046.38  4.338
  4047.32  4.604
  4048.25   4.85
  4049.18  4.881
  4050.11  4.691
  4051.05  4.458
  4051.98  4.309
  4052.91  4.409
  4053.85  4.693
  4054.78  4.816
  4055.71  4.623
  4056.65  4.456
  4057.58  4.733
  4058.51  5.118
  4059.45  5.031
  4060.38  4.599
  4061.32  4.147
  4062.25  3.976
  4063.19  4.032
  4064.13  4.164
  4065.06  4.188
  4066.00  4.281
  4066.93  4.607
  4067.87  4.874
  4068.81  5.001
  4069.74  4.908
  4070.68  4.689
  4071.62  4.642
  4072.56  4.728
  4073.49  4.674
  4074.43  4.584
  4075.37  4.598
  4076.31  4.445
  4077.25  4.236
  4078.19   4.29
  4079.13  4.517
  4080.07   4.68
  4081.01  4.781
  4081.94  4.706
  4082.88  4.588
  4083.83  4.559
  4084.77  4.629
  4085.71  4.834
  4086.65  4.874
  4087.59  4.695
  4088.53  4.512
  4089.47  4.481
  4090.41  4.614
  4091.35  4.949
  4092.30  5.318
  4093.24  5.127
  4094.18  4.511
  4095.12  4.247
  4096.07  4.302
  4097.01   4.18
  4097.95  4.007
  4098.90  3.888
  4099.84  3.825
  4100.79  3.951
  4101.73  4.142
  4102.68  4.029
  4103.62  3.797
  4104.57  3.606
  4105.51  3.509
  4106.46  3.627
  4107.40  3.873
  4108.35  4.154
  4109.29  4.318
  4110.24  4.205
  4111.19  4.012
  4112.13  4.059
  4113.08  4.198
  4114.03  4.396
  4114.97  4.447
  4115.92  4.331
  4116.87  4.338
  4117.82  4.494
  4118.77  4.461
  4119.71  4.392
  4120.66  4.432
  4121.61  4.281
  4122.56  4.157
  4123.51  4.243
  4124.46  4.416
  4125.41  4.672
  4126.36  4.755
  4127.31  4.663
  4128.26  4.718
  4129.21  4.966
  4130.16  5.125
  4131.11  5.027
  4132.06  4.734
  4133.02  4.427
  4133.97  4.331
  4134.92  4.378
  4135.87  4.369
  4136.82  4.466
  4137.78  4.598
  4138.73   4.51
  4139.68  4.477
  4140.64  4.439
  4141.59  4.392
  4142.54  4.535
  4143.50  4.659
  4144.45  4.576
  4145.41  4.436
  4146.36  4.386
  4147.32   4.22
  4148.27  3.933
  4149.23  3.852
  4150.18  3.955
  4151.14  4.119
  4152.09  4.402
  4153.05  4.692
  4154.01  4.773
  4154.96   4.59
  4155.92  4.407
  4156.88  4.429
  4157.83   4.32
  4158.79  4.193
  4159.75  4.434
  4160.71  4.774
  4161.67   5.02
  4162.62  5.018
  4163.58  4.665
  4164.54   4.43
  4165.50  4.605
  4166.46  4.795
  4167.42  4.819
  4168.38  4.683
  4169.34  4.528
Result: 1.79 Angstrom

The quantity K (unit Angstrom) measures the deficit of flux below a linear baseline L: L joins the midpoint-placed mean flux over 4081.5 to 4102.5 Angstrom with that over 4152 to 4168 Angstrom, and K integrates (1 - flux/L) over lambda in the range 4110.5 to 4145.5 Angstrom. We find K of 0.6 Angstrom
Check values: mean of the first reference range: 4.49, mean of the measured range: 4.48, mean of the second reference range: 4.61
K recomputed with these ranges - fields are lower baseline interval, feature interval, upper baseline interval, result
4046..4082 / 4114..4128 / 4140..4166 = 0.2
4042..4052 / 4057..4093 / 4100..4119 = -2.2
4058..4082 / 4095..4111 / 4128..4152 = 1.9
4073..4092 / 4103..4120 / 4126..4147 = 1.8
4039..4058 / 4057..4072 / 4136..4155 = 0.2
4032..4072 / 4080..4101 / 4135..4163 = -0.1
